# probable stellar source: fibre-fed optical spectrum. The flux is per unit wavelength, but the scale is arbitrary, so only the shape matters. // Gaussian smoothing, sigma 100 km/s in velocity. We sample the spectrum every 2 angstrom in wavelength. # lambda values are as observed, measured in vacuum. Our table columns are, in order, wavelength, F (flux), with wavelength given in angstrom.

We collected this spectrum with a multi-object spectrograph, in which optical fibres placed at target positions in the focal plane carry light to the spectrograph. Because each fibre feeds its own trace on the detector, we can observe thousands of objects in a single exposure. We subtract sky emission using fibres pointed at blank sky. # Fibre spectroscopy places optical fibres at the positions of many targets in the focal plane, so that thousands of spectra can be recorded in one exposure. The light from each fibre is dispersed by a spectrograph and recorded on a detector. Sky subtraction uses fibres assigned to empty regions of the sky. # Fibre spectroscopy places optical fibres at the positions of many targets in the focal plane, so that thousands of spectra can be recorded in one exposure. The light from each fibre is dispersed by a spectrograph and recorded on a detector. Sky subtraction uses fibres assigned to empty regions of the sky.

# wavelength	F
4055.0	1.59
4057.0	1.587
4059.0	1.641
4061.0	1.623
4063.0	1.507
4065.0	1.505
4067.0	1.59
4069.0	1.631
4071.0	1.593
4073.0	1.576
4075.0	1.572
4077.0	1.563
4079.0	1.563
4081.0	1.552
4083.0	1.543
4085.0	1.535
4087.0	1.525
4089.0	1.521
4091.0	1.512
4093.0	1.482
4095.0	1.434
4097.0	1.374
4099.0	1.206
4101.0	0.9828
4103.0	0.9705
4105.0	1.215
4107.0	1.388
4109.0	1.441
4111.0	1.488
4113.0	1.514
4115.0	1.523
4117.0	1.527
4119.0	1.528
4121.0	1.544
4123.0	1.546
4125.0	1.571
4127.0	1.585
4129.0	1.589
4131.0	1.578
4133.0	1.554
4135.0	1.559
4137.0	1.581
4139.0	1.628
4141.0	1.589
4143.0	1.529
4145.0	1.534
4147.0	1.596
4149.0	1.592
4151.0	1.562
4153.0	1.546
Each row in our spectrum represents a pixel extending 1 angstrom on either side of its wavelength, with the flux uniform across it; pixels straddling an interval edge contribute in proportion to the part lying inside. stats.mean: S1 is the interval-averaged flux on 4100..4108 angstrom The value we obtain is 1.14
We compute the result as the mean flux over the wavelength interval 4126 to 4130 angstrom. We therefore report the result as 1.59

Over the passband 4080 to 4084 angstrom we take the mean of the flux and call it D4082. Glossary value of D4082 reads 1.55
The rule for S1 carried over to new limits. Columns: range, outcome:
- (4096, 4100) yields 1.29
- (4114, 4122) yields 1.53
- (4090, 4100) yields 1.4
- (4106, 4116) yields 1.47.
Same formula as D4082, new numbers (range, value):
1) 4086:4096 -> 1.49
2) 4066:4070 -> 1.61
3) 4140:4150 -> 1.57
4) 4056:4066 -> 1.57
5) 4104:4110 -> 1.35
